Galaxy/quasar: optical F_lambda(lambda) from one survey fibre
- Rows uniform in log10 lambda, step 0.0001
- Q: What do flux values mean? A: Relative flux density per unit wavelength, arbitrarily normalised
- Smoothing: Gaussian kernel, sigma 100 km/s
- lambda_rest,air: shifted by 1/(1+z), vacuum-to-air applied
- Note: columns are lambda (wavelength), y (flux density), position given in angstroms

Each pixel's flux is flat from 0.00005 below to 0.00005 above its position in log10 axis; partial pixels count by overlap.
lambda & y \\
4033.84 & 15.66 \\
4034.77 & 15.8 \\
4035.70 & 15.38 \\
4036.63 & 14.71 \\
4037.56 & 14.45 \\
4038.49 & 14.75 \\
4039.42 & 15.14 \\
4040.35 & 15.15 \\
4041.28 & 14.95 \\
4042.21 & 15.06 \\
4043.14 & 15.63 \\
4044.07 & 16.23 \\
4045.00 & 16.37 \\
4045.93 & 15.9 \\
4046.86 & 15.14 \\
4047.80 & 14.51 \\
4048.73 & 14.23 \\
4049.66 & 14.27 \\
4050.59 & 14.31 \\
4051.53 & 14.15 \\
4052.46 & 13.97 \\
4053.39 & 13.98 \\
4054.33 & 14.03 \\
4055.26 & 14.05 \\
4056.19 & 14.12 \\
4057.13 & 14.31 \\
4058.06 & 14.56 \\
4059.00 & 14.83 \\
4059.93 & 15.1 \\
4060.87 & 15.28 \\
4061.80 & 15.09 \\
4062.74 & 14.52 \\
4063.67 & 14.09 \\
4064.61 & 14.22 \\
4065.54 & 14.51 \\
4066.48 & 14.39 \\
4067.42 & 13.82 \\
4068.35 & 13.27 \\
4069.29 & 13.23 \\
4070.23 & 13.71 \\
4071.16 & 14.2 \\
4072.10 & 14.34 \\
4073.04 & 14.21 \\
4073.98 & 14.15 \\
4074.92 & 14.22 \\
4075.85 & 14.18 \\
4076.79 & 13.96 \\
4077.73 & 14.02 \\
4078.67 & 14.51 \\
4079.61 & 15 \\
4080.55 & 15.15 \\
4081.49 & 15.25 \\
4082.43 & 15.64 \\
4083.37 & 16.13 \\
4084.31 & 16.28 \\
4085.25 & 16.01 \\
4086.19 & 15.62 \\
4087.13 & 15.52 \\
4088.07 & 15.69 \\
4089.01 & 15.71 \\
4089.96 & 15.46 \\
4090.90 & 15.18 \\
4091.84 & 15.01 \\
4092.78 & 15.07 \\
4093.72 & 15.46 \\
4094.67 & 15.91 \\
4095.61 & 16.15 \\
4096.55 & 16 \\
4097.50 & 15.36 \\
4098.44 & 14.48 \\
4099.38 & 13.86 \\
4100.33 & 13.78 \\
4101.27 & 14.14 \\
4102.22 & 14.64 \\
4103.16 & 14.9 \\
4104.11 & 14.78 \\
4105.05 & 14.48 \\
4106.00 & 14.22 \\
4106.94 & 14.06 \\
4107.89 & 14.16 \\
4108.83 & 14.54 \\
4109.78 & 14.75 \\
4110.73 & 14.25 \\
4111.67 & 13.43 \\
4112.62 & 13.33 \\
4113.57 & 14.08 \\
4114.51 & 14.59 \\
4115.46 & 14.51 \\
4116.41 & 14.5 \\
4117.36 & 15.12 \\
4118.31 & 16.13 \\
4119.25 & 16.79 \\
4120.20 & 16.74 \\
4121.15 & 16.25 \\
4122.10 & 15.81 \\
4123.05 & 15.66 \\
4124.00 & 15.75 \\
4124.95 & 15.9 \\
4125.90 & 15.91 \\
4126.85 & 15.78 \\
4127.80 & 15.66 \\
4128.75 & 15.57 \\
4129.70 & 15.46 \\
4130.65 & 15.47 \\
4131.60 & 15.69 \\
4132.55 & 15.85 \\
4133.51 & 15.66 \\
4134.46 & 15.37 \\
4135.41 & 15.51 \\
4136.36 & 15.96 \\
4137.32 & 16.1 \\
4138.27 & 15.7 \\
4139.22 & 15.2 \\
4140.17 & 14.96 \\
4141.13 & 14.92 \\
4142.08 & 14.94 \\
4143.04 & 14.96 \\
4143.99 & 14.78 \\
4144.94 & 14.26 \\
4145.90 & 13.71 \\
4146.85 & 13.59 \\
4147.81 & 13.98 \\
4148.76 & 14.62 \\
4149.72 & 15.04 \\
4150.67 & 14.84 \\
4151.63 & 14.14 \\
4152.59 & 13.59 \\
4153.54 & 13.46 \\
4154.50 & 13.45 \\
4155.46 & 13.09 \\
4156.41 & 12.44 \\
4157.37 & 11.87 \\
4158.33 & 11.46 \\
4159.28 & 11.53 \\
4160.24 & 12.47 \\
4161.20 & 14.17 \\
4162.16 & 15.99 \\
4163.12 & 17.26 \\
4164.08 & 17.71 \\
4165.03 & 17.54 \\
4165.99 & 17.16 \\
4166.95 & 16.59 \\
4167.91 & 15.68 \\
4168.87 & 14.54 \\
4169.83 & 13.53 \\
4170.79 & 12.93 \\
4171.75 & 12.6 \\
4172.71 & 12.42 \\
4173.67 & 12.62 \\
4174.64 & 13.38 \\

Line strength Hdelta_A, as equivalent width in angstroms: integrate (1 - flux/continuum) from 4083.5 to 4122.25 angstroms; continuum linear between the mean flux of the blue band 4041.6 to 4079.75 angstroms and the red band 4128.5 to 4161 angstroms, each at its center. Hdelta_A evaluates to -1.64 angstroms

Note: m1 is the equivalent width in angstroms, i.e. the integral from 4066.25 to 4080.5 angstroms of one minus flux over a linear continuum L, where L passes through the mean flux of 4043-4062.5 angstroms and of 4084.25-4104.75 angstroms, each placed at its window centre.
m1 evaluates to 0.8 angstroms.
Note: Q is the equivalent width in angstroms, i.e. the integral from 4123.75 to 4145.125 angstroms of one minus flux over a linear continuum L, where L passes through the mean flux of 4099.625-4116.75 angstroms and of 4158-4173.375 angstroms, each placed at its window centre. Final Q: -1.5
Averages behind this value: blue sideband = 14.3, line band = 15.5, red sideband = 14.6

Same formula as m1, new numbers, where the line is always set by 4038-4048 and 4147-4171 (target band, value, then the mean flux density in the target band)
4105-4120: 0.2 angstroms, 14.6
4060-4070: 0.6 angstroms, 14.3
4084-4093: -0.3 angstroms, 15.6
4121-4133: -0.9 angstroms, 15.7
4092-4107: 0.0 angstroms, 14.9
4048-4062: 0.8 angstroms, 14.4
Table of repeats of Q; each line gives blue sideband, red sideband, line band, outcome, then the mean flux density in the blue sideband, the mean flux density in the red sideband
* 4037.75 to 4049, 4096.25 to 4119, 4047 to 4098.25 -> 0.6 angstroms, 15.3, 14.5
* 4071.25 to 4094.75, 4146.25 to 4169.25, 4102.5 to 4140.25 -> -1.2 angstroms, 15.1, 14.4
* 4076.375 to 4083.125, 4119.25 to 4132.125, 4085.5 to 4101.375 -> -0.1 angstroms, 14.8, 15.9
